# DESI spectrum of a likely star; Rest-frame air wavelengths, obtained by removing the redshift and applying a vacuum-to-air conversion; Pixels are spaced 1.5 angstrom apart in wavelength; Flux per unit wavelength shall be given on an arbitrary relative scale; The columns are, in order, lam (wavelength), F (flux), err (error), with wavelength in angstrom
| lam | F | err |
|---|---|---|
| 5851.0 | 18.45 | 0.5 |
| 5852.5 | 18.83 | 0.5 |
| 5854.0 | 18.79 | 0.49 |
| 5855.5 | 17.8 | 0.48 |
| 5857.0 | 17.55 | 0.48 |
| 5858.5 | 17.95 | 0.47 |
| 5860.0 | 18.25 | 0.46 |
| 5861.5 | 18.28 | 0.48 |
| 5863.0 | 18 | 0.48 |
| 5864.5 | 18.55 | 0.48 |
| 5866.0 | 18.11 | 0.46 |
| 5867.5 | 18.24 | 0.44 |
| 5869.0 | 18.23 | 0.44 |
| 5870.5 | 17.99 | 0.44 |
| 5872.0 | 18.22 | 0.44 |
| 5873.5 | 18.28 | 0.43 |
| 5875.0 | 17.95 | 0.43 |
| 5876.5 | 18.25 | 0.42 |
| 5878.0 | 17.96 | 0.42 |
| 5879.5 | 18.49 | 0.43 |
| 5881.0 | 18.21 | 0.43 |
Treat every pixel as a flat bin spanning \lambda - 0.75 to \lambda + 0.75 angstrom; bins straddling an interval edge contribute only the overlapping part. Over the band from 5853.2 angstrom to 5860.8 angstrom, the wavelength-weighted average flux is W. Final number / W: 18.1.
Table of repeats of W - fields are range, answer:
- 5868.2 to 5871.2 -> 18.1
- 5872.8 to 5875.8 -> 18.1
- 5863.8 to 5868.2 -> 18.3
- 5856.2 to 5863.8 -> 18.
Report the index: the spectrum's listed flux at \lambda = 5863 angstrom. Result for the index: 18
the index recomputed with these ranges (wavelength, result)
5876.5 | 18.25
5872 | 18.22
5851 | 18.45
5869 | 18.23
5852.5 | 18.83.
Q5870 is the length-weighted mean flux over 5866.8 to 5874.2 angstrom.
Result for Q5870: 18.2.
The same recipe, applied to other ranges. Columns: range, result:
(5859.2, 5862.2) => 18.3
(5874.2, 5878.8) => 18.1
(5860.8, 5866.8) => 18.2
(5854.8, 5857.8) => 17.7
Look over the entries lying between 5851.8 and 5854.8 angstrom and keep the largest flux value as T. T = 18.83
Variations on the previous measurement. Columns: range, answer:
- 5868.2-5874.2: 18.28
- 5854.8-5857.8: 17.8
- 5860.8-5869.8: 18.55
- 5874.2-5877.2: 18.25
